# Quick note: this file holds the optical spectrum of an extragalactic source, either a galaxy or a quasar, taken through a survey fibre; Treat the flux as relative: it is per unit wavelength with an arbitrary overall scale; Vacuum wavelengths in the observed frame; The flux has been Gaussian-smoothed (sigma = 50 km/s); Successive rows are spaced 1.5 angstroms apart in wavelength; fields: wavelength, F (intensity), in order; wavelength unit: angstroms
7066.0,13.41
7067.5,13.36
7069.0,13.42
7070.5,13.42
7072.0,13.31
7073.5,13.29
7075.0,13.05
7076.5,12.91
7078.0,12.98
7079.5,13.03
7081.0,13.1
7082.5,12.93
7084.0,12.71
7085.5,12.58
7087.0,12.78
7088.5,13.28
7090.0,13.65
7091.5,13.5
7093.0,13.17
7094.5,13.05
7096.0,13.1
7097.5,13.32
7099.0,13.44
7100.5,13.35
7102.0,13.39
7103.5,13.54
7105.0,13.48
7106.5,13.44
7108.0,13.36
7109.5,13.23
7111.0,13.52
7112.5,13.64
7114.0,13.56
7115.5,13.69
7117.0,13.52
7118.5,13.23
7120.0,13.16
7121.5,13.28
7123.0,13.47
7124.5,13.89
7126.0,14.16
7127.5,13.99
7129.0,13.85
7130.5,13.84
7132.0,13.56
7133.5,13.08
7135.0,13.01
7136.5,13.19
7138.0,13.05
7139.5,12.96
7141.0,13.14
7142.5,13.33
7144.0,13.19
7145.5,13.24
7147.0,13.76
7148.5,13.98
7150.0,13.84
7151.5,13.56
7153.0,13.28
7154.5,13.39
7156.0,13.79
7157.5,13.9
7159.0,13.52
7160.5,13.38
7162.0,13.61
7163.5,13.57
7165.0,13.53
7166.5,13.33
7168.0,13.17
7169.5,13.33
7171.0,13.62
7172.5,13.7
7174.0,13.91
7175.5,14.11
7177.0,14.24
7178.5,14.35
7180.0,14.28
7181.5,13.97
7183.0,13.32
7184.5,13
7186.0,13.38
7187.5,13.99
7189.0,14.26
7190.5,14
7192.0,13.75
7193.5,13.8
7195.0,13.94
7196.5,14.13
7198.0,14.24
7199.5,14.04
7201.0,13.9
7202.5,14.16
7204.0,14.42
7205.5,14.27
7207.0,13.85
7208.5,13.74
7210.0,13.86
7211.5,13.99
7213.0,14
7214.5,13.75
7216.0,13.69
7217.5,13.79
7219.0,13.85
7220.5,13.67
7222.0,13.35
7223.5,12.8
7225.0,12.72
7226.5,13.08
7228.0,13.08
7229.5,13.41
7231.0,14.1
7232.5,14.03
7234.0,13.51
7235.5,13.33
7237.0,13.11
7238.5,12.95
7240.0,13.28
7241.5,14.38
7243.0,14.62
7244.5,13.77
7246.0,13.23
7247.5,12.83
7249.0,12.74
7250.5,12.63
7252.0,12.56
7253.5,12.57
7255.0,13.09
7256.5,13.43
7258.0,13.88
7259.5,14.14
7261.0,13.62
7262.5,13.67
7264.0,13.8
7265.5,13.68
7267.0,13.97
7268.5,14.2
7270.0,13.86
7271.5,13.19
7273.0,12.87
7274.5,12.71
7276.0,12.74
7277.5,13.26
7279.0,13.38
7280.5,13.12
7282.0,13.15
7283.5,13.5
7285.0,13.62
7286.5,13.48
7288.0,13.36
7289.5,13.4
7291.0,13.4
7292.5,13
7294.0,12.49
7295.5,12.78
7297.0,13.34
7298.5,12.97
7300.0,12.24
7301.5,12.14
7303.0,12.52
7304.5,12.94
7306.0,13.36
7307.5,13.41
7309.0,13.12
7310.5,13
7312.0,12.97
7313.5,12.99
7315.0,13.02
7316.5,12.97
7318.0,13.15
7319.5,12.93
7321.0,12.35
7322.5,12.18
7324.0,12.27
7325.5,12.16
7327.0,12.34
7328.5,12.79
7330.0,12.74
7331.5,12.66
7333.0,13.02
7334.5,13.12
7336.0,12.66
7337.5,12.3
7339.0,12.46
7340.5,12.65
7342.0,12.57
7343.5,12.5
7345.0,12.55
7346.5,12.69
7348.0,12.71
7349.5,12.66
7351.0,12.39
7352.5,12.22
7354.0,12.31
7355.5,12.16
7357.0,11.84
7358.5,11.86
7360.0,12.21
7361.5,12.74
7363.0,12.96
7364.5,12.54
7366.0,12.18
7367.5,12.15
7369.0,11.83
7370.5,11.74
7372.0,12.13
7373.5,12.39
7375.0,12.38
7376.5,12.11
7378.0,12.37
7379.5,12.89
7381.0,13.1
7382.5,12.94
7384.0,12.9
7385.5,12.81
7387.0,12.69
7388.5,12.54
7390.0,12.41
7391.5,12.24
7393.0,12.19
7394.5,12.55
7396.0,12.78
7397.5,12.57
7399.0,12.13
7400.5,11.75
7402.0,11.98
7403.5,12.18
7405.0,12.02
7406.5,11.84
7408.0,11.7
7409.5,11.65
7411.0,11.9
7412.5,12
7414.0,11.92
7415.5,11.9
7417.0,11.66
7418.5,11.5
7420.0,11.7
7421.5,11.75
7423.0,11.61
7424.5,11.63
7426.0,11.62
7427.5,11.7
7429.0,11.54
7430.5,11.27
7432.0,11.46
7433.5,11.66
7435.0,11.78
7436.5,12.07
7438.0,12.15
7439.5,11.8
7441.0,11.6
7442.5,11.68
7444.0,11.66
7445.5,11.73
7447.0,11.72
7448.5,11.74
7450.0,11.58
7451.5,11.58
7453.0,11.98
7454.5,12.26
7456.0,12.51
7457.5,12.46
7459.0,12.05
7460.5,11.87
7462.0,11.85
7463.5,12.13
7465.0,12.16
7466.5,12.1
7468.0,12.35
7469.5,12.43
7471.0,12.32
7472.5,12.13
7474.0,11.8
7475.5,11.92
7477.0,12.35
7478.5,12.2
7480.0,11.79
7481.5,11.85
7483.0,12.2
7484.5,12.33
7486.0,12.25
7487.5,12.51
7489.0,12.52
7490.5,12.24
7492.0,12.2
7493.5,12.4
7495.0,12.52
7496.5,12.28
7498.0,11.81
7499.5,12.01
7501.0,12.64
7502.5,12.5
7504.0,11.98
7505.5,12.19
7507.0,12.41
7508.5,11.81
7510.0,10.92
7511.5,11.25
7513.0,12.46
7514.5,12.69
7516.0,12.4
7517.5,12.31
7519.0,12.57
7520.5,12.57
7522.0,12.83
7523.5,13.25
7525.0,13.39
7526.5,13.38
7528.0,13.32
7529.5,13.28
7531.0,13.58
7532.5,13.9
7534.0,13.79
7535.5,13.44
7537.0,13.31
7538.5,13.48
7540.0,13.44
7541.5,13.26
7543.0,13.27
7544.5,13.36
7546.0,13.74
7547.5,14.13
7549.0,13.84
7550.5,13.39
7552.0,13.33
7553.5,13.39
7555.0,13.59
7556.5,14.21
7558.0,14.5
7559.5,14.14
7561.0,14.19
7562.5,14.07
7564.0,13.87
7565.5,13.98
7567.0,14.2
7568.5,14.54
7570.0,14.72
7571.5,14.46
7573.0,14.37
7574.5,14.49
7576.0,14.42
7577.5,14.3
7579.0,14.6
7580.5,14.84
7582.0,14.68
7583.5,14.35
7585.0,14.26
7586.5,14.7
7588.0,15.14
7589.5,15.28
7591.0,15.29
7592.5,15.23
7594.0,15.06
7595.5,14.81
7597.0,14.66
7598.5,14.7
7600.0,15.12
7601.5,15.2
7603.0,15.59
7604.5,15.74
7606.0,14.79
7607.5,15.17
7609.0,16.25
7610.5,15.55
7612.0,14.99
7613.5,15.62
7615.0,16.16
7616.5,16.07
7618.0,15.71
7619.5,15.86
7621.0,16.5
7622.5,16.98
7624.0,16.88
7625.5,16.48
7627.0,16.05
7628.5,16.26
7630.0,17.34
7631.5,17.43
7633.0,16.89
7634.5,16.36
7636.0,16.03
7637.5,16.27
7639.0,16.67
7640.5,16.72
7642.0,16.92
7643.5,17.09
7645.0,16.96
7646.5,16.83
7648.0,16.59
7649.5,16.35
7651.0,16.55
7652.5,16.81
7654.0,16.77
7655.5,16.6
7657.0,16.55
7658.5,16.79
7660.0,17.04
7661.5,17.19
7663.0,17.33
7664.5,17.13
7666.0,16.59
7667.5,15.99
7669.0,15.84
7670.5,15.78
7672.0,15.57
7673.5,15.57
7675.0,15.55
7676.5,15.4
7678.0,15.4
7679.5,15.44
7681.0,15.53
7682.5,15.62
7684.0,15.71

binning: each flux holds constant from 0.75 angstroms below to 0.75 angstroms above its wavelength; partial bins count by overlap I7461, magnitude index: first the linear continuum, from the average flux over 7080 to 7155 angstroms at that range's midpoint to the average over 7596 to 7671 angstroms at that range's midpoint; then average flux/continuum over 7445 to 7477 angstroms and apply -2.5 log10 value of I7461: 0.26 mag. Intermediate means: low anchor 13.4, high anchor 16.3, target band 12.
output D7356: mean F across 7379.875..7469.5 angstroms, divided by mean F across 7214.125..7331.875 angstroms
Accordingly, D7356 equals 0.91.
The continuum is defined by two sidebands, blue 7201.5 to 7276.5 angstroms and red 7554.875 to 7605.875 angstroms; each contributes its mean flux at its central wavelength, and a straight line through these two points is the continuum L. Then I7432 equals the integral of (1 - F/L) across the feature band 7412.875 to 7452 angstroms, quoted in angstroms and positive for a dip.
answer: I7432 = 6.8 angstroms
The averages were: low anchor 13.5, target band 11.7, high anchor 14.6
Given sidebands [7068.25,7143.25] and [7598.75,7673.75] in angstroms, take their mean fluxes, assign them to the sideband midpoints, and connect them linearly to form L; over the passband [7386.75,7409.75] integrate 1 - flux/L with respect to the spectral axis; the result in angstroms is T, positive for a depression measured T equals 4.24 angstroms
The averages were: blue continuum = 13.3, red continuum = 16.3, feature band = 12.2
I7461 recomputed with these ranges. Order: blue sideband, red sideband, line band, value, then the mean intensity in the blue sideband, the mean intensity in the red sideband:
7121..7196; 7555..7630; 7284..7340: 0.10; 13.6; 15.1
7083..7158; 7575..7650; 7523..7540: 0.14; 13.4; 15.7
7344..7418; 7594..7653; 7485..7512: 0.16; 12.3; 16.1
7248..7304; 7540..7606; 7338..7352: 0.08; 13.2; 14.4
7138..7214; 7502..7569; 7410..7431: 0.15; 13.7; 13.2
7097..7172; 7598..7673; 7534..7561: 0.16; 13.5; 16.3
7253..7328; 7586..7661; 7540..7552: 0.14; 13.1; 16.1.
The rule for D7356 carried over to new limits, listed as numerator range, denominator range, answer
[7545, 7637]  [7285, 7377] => 1.19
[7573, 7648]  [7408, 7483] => 1.32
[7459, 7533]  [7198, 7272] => 0.91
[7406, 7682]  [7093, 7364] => 1.04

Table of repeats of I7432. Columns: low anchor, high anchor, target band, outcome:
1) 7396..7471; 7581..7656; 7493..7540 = 3.5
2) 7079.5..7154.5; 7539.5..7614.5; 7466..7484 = 2.7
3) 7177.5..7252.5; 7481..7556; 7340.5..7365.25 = 1.6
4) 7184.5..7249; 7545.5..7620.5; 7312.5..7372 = 6.5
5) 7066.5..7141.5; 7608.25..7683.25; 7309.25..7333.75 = 3.0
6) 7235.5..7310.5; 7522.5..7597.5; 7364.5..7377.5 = 1.3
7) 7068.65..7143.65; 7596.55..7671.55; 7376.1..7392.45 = 2.5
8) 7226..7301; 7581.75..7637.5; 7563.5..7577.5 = 1.0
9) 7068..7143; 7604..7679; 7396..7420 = 4.9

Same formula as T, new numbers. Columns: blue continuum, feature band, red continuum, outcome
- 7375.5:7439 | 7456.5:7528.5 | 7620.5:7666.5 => 7.7 angstroms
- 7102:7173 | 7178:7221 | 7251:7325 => -1.8 angstroms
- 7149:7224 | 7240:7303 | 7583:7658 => 4.1 angstroms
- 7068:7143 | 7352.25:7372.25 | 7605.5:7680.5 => 3.4 angstroms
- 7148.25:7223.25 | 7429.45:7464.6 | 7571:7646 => 7.2 angstroms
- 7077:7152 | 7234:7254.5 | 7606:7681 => 1.2 angstroms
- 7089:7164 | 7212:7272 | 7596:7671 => 2.6 angstroms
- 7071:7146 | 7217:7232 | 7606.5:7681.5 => 0.6 angstroms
